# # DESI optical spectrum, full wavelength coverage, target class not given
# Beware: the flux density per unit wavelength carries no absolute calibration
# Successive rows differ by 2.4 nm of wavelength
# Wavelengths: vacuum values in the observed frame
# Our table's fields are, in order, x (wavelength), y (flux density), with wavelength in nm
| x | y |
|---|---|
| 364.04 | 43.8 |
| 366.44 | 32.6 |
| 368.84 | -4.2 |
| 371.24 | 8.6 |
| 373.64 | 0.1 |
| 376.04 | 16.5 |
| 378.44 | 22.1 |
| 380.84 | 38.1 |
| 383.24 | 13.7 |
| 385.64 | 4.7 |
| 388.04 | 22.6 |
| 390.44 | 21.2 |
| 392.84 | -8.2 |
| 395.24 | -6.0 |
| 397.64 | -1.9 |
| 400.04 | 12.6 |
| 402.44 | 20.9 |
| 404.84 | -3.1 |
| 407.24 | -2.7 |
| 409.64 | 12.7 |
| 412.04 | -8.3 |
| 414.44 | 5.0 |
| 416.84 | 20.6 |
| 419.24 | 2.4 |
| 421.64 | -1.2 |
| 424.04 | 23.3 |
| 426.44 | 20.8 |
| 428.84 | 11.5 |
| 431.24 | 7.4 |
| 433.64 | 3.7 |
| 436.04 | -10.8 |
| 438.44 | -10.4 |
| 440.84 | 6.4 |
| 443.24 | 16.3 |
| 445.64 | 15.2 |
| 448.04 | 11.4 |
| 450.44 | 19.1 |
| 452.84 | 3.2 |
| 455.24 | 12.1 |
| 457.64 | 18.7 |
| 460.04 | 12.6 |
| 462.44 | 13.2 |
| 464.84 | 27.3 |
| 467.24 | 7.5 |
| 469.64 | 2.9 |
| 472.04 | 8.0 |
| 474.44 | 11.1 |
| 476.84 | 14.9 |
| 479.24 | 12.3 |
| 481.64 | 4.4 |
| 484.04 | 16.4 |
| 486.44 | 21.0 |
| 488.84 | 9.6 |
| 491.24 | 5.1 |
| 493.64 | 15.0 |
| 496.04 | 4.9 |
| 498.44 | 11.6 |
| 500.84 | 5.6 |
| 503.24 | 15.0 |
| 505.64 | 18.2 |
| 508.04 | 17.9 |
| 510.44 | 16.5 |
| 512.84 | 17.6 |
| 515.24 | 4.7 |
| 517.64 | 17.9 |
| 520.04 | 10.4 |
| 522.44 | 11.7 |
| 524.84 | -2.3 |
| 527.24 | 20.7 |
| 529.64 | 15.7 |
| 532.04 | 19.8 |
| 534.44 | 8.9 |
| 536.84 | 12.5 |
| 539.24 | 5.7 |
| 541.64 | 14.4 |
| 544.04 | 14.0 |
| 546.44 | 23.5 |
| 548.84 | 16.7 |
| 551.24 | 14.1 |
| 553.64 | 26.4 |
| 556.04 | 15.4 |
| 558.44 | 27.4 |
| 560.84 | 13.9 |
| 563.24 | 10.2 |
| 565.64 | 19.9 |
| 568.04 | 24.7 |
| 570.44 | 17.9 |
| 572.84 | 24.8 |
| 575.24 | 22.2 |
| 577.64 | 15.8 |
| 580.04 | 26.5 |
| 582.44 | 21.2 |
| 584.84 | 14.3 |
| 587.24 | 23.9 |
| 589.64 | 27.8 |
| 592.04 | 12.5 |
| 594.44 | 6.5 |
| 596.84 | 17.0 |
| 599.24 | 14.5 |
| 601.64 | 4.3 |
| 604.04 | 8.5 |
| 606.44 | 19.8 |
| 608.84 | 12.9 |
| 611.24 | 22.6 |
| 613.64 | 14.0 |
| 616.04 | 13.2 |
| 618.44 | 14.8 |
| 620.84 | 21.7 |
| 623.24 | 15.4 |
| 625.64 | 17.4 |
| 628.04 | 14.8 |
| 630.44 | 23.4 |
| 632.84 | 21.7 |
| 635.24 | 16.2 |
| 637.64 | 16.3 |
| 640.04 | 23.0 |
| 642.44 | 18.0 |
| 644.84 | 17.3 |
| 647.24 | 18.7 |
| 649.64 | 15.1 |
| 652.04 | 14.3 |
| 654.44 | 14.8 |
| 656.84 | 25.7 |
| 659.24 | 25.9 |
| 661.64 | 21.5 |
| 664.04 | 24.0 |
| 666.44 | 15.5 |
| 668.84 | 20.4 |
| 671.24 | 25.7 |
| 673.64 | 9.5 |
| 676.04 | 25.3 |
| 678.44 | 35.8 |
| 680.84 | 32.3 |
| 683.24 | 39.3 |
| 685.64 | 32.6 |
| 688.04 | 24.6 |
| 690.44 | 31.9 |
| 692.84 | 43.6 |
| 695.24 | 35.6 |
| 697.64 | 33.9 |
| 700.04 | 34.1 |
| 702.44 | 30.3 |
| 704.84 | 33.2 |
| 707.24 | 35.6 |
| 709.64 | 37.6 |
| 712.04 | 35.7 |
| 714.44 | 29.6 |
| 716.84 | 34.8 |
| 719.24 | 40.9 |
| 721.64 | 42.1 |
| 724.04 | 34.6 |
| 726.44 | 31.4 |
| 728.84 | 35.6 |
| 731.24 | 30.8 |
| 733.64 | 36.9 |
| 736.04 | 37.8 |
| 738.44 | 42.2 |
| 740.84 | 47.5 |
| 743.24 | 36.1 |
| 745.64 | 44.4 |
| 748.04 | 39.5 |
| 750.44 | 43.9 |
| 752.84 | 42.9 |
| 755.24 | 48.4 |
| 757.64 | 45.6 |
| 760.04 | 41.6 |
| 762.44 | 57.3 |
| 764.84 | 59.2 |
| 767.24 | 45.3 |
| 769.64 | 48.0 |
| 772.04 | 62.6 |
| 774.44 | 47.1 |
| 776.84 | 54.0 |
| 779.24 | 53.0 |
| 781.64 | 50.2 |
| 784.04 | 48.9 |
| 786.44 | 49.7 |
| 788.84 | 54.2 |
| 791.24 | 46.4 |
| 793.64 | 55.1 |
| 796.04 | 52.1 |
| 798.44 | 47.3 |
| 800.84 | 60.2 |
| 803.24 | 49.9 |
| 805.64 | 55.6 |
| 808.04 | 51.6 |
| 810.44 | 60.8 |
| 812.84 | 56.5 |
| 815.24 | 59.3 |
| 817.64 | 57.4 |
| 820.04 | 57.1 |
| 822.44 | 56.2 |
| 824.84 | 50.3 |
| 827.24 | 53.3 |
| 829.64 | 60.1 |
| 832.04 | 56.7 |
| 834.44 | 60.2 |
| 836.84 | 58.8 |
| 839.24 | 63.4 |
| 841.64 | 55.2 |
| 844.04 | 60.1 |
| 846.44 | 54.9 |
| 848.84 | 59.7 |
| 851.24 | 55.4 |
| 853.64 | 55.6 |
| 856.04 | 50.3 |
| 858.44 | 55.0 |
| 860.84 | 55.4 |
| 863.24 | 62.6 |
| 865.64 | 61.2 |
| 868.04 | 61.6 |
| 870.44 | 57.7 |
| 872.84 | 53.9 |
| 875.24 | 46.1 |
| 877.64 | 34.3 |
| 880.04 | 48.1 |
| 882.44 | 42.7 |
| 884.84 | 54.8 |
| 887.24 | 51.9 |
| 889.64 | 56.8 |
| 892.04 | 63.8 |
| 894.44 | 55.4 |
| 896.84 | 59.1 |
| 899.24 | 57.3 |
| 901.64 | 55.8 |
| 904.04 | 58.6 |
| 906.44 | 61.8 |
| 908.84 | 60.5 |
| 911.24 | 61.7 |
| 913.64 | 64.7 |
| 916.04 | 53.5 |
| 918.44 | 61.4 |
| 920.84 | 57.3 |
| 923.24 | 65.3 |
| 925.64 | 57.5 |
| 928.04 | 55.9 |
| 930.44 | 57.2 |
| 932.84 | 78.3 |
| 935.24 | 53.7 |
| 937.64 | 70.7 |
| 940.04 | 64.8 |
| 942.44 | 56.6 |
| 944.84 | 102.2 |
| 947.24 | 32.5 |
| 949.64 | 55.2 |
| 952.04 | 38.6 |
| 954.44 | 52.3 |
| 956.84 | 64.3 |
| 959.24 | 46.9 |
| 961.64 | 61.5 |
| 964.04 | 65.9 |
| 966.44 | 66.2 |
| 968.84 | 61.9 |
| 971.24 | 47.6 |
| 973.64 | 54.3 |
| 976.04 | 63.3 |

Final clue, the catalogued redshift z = 0.70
